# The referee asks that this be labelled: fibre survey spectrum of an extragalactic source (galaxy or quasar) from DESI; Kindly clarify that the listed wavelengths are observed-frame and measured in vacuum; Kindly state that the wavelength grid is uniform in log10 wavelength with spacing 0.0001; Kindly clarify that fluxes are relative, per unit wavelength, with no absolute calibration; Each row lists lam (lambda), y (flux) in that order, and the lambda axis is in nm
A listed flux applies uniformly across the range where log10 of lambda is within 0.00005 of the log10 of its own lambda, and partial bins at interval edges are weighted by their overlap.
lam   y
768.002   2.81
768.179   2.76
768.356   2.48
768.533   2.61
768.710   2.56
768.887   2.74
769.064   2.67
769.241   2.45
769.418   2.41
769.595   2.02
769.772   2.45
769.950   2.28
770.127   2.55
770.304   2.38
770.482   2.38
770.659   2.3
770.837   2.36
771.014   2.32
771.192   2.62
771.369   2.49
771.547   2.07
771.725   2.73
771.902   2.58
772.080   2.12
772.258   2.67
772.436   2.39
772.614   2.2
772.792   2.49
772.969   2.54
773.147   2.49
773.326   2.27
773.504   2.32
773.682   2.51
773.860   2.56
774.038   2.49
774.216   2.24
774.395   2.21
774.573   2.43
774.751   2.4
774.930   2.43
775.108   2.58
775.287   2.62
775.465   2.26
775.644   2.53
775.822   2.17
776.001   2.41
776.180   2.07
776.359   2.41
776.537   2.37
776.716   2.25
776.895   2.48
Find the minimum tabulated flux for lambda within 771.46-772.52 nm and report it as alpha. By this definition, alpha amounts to 2.07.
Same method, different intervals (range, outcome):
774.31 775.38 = 2.21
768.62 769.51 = 2.41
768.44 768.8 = 2.56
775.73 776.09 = 2.17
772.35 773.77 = 2.2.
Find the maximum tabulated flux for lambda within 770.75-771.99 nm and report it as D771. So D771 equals 2.73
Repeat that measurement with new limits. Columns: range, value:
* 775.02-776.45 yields 2.62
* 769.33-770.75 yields 2.55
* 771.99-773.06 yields 2.67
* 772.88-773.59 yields 2.54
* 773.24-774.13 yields 2.56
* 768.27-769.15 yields 2.74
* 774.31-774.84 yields 2.43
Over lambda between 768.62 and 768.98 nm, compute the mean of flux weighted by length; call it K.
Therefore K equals 2.65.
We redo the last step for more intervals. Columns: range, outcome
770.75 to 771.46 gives 2.45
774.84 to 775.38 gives 2.54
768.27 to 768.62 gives 2.54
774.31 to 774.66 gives 2.32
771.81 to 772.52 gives 2.44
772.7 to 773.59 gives 2.42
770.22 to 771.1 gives 2.35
